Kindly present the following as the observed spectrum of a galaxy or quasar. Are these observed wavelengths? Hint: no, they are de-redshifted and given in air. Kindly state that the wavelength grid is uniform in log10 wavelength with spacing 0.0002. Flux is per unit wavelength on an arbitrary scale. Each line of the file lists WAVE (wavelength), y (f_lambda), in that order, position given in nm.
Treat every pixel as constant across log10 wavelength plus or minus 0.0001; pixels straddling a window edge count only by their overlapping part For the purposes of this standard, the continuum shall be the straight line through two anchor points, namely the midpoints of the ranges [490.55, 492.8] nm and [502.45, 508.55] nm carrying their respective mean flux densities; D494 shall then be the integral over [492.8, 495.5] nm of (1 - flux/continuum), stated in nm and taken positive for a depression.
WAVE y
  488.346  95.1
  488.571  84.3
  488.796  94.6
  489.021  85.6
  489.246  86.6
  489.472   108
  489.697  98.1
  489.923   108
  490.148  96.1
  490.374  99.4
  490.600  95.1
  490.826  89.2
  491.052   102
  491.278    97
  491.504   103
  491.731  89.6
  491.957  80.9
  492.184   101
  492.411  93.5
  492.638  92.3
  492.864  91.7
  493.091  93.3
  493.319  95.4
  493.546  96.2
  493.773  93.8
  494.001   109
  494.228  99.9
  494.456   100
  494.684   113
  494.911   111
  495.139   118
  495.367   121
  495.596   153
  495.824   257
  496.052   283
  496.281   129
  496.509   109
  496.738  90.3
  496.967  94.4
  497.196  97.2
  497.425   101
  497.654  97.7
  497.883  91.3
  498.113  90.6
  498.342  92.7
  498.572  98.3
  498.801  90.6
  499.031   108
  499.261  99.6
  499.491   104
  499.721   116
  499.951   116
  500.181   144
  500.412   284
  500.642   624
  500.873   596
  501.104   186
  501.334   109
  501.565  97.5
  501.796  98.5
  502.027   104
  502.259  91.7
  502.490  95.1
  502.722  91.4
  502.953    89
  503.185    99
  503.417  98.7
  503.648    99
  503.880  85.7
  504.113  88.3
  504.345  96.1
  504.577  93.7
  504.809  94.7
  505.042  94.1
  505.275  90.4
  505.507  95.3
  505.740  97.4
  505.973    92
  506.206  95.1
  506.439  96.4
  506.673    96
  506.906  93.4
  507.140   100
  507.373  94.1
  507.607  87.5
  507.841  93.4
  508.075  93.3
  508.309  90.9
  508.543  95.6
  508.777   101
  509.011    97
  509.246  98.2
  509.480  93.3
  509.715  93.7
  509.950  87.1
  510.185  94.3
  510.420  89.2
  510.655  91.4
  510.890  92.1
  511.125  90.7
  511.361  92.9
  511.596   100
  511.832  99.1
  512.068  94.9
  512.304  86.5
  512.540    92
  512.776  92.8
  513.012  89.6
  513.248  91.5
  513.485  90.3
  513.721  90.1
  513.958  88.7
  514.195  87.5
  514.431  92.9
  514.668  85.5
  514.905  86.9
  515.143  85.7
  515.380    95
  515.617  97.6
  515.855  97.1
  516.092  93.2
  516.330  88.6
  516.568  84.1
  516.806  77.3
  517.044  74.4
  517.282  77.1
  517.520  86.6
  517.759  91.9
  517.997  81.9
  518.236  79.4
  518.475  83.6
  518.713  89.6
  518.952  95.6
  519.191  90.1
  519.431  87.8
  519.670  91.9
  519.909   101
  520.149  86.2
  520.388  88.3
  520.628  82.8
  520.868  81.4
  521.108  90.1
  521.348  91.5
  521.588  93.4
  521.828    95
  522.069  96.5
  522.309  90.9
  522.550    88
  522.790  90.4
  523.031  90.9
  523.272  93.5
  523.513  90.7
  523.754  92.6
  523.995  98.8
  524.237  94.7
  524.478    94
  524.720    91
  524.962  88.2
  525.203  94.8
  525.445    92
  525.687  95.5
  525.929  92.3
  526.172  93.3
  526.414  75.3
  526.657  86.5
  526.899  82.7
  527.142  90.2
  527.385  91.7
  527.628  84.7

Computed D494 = -0.28 nm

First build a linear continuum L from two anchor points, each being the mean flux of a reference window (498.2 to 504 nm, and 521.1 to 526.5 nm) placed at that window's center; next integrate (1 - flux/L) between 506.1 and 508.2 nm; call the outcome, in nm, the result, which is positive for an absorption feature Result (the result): 0.65 nm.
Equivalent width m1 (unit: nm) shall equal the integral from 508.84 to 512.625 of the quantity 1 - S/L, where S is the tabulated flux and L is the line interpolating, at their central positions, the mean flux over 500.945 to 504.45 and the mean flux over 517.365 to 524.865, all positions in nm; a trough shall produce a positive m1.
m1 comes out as 0.26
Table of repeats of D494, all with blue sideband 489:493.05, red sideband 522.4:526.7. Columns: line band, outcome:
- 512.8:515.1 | 0.08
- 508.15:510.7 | -0.02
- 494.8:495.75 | -0.36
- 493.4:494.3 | -0.04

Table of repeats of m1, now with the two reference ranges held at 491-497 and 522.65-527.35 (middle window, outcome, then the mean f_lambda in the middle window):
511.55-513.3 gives 0.14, 93.1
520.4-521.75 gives 0.09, 88.1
